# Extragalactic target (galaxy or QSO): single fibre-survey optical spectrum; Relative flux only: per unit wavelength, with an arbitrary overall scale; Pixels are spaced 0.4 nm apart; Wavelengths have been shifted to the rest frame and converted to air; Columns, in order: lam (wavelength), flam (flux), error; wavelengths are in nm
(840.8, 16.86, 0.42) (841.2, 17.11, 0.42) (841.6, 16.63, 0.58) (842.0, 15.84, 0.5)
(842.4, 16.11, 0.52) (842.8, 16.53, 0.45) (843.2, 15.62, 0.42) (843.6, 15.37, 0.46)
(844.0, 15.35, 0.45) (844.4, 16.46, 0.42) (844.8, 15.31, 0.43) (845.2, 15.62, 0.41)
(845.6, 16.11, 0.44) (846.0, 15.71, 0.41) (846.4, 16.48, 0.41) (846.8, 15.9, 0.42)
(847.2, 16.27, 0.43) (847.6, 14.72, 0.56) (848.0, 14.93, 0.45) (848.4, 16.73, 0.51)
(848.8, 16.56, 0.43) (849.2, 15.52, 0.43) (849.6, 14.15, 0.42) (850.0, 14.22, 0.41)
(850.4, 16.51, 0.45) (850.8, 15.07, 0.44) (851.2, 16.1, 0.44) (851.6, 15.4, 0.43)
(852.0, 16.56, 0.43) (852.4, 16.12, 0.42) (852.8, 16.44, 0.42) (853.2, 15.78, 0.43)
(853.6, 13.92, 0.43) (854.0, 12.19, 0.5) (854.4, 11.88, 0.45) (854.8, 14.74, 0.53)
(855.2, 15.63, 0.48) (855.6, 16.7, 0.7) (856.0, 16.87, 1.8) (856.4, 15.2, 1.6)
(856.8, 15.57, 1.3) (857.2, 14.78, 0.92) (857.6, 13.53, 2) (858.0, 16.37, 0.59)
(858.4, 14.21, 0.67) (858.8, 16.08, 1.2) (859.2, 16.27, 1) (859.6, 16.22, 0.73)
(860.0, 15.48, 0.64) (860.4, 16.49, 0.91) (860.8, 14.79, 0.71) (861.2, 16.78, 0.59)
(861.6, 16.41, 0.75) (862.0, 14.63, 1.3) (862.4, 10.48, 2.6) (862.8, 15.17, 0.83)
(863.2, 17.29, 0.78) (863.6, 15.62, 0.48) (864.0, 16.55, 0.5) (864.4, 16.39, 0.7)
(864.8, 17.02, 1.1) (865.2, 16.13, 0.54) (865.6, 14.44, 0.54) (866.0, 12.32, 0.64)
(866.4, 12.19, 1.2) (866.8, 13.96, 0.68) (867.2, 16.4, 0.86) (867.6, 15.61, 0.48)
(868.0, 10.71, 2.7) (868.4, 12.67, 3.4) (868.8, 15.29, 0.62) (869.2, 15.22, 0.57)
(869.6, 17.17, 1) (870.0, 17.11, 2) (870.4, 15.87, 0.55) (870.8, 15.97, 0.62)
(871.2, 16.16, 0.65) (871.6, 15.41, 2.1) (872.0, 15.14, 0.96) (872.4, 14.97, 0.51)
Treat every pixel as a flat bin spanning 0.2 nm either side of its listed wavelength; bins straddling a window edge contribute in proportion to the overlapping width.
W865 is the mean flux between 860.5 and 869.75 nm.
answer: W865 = 14.9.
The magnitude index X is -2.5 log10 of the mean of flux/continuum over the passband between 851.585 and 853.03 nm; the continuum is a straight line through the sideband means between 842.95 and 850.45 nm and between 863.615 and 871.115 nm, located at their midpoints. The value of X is -0.05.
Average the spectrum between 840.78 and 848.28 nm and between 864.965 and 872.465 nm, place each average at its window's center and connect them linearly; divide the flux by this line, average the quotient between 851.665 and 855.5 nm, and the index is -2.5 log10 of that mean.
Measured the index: 0.048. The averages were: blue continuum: 15.9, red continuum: 14.9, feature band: 14.9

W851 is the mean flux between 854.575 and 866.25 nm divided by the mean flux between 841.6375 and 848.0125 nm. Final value 1.0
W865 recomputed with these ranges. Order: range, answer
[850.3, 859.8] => 15.3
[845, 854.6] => 15.4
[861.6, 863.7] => 14.8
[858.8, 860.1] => 16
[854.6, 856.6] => 15.8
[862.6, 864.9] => 16.3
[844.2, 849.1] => 15.9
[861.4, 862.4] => 14.5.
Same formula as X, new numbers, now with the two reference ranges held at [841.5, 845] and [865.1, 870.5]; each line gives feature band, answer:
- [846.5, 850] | 0.01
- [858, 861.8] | -0.06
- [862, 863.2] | 0.08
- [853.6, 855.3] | 0.13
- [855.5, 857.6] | -0.03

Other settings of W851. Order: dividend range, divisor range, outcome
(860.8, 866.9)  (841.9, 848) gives 0.95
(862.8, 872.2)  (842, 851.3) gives 0.97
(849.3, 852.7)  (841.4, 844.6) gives 0.97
